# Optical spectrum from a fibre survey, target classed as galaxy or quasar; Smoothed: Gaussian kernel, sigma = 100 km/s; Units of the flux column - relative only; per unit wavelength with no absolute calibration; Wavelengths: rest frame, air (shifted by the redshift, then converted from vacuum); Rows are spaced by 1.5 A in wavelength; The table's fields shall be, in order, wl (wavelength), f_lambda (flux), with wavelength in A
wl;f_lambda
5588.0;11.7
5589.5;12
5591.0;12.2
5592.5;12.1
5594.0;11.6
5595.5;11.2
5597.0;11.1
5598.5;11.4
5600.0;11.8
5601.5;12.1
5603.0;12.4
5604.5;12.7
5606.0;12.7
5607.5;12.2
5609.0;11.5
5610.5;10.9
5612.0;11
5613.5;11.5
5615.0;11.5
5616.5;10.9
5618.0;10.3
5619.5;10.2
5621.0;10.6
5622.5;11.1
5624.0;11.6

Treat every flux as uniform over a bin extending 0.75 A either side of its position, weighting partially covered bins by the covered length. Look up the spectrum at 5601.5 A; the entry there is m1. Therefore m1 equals 12.1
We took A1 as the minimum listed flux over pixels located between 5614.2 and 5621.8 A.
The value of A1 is 10.2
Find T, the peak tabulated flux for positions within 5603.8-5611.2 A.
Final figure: 12.7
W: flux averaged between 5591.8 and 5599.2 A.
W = 11.5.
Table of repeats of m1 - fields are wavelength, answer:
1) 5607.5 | 12.2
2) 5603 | 12.4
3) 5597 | 11.1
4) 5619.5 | 10.2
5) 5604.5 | 12.7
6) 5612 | 11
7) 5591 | 12.2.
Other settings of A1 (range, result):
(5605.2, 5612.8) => 10.9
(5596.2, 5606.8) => 11.1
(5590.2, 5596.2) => 11.2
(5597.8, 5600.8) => 11.4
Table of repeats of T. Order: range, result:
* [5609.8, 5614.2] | 11.5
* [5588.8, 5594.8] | 12.2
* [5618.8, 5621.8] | 10.6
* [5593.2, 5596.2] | 11.6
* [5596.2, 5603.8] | 12.4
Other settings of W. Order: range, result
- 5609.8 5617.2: 11.2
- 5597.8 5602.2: 11.8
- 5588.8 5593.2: 12.1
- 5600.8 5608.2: 12.4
